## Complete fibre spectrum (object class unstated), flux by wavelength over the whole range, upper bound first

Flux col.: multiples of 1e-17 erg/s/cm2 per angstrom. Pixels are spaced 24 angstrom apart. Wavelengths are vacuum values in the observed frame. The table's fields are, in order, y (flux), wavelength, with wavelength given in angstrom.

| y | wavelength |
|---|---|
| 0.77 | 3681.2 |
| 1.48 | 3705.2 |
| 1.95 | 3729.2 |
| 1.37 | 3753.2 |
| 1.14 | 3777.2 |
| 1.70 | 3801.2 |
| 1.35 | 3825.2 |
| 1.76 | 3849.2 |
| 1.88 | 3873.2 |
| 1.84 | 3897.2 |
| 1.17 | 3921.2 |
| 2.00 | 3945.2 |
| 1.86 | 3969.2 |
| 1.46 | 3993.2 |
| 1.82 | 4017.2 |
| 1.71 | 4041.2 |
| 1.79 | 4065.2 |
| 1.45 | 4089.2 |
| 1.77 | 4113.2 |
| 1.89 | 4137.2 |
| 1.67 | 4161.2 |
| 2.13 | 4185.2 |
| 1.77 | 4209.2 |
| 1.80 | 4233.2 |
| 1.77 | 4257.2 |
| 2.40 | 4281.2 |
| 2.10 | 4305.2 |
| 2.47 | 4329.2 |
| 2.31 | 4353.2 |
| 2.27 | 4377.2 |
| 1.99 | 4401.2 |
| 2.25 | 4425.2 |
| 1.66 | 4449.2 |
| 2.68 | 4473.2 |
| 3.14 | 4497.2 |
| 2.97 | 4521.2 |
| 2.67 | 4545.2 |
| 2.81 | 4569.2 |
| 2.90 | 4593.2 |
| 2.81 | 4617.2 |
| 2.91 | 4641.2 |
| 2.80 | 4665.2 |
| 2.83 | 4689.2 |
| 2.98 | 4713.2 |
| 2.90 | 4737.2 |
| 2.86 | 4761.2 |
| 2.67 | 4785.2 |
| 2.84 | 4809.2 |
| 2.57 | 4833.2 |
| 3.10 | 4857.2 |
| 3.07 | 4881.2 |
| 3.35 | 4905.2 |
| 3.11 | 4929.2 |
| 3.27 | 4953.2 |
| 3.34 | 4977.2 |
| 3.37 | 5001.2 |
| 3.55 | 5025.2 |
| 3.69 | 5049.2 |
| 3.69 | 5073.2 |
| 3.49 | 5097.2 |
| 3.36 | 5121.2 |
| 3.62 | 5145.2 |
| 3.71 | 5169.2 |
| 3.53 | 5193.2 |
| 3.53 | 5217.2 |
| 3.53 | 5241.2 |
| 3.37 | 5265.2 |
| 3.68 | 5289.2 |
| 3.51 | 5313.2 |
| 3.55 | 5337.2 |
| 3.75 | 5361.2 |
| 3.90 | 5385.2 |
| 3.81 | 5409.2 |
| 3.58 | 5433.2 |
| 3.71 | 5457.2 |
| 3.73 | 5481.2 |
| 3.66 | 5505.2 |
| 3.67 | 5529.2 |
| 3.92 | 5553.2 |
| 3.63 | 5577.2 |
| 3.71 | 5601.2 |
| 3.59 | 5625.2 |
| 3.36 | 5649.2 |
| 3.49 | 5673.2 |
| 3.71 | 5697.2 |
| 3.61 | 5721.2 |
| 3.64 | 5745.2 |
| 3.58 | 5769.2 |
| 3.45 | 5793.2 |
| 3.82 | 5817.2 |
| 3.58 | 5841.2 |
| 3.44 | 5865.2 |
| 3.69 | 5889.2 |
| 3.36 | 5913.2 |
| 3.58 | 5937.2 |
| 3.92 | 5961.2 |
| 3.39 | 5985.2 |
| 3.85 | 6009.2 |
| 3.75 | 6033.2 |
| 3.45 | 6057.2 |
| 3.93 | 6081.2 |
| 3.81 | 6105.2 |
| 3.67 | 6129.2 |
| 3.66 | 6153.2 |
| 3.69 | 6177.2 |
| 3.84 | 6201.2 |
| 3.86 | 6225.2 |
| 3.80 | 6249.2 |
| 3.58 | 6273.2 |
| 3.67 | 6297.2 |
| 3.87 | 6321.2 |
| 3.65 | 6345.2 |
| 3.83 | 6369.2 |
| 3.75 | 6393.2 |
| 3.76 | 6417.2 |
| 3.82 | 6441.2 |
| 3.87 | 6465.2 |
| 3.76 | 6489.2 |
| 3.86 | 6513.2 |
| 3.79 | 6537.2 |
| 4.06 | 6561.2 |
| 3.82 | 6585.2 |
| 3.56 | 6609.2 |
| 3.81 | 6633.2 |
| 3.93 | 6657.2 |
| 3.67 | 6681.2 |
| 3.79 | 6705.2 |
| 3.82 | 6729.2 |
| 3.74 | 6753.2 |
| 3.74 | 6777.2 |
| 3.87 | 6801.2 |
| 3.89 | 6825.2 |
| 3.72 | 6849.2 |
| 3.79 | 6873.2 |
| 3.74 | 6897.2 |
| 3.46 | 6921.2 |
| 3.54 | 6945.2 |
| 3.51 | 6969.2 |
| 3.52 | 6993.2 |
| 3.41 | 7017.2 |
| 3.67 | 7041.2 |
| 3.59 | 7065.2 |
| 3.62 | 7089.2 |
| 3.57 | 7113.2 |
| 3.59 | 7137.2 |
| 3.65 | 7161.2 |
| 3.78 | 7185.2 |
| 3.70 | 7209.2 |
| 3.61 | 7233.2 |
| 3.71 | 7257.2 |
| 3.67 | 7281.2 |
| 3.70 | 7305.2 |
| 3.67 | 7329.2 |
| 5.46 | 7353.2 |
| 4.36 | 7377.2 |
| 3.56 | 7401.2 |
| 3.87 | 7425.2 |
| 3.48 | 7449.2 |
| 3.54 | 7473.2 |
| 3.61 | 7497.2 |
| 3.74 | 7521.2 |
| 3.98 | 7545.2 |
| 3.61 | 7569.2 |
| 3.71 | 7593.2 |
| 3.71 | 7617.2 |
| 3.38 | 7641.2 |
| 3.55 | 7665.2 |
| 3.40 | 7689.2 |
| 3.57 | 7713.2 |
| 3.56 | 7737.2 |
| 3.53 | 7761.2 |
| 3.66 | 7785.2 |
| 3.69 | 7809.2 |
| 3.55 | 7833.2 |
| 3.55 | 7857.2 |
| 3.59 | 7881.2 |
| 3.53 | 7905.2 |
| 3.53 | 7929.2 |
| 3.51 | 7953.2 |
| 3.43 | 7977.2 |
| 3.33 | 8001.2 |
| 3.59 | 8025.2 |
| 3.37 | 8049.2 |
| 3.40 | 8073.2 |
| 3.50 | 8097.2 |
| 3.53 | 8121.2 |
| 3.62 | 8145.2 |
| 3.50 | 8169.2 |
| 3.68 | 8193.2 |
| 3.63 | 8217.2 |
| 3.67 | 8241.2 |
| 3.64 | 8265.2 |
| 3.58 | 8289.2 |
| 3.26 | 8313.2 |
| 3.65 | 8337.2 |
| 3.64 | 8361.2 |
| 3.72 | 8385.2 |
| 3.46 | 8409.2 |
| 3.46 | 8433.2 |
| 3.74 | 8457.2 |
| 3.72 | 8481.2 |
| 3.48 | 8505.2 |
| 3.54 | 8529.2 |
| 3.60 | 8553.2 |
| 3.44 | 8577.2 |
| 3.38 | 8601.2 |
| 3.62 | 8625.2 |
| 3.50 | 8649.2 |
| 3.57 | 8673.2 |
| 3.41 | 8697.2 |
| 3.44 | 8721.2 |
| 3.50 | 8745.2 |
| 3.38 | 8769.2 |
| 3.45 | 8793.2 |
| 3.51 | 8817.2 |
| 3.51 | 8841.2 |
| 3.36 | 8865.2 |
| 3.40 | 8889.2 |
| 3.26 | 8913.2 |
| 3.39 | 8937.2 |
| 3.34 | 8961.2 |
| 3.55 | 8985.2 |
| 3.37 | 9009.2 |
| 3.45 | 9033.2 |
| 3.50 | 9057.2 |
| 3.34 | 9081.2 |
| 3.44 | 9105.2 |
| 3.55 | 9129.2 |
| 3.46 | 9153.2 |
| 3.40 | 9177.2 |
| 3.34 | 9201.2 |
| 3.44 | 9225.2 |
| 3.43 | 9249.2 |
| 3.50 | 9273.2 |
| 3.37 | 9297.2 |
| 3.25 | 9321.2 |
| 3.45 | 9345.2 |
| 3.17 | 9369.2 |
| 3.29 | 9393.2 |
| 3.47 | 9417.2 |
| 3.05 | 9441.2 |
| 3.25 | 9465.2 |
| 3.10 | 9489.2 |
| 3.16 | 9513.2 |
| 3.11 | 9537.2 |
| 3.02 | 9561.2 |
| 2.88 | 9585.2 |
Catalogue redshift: 0.12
